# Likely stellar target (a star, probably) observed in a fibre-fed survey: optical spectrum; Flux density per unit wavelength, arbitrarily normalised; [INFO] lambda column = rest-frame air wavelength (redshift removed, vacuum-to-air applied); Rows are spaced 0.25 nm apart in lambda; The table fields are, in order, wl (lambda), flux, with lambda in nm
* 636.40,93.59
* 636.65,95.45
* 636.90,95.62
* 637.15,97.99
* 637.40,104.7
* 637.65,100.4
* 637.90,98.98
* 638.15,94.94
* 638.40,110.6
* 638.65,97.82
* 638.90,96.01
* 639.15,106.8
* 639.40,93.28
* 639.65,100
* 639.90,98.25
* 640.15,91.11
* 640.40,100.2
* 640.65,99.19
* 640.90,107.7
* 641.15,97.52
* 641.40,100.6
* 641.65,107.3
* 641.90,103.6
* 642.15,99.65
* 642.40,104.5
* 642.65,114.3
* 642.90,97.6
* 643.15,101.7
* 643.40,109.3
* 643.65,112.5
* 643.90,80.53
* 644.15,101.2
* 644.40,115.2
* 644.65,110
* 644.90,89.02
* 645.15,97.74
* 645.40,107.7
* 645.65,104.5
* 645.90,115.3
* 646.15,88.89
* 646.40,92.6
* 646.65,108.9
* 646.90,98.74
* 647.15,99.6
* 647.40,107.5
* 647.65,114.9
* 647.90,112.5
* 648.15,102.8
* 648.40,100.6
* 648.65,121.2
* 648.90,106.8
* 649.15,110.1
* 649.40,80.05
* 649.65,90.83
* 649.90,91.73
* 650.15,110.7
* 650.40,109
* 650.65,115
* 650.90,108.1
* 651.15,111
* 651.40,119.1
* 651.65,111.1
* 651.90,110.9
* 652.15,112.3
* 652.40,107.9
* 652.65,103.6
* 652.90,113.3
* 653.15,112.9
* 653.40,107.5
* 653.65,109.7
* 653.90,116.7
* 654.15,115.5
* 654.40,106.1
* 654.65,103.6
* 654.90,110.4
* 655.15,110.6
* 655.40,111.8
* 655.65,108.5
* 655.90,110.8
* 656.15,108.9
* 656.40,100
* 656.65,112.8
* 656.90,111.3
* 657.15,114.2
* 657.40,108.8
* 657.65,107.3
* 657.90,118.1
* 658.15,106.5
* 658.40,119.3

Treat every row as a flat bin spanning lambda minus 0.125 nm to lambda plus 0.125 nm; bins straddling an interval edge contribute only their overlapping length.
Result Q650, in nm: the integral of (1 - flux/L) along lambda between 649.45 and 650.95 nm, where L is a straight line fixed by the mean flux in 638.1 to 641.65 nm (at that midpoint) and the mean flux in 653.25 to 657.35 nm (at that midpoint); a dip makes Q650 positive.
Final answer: 0.05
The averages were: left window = 99.9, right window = 110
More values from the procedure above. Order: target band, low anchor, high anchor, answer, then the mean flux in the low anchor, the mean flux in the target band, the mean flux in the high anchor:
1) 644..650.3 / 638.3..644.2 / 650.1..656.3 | 0.16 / 101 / 103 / 111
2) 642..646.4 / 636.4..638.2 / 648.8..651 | -0.10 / 98.1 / 103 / 102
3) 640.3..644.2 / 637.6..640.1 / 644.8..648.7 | -0.04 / 99.4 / 102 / 104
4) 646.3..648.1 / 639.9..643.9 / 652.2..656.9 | 0.01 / 102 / 105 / 110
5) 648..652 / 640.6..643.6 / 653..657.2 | 0.05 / 104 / 106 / 110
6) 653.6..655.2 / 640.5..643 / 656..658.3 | -0.03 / 103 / 110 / 110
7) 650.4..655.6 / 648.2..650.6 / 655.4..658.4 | -0.22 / 103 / 111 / 110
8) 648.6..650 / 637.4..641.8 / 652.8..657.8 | 0.09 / 100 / 99.1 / 110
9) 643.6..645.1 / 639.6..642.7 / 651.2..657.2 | 0.04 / 102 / 101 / 110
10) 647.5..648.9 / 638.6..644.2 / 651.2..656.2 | -0.05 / 101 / 110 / 111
